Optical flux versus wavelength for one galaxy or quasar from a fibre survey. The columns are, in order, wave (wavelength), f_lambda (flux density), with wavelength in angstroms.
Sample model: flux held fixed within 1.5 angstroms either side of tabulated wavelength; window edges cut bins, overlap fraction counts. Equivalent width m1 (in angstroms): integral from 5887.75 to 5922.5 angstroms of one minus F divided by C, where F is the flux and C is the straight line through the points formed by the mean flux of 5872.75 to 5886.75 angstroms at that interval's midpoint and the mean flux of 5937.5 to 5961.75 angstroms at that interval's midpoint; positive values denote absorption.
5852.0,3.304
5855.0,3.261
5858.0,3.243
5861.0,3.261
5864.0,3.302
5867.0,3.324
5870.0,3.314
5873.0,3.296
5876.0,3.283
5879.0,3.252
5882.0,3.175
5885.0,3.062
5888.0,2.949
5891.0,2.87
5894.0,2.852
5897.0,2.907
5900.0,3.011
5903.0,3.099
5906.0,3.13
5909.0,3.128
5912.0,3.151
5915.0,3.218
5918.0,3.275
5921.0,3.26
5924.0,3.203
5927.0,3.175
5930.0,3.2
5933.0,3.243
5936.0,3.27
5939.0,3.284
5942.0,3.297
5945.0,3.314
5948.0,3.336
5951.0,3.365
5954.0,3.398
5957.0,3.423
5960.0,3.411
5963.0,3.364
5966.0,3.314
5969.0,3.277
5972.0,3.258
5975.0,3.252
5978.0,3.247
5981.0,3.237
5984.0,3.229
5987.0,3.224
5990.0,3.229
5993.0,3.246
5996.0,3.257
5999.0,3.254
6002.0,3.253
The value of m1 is 1.9 angstroms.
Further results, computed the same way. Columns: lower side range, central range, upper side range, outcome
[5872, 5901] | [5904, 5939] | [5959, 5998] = -0.7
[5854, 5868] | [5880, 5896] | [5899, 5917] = 1.0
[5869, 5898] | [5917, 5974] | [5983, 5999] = -2.1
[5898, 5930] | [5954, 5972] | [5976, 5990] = -0.8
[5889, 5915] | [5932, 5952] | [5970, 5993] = -1.1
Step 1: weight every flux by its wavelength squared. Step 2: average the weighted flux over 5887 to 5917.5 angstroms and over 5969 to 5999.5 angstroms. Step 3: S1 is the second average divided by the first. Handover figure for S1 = 1.10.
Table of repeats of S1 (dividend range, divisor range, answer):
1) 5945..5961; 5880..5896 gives 1.16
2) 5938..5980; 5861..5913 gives 1.09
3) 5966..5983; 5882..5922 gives 1.09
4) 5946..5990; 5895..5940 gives 1.06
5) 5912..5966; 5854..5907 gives 1.07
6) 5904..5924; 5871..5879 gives 0.98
